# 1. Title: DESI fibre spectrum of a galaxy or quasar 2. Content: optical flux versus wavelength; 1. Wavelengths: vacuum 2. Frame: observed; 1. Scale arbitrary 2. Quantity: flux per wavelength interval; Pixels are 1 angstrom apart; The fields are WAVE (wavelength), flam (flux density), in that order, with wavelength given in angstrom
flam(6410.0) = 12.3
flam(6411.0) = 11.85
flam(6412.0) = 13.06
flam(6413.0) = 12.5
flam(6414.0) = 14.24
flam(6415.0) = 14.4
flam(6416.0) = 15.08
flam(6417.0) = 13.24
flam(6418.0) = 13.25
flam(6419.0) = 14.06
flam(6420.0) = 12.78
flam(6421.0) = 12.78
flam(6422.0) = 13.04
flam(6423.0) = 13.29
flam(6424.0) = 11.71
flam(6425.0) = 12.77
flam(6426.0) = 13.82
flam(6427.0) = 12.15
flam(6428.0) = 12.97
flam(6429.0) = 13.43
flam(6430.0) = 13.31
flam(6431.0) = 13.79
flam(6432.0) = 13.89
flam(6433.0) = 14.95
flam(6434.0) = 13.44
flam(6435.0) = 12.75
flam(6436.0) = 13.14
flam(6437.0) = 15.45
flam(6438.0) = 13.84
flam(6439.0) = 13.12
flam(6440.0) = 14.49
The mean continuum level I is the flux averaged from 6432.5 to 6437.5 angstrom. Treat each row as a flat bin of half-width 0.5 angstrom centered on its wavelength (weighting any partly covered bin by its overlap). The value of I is 13.9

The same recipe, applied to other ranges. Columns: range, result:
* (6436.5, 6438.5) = 14.6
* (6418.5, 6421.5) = 13.2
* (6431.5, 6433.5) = 14.4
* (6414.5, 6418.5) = 14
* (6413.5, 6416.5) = 14.6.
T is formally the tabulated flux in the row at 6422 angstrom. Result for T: 13.04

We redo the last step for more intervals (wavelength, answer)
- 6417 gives 13.24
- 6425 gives 12.77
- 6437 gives 15.45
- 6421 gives 12.78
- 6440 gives 14.49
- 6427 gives 12.15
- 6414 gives 14.24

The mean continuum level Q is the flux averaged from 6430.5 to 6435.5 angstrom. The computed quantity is 13.8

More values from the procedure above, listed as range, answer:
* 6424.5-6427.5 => 12.9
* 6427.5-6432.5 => 13.5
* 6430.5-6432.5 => 13.8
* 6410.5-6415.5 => 13.2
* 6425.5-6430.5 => 13.1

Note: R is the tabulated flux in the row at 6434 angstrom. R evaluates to 13.44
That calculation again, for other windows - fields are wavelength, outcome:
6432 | 13.89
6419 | 14.06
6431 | 13.79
